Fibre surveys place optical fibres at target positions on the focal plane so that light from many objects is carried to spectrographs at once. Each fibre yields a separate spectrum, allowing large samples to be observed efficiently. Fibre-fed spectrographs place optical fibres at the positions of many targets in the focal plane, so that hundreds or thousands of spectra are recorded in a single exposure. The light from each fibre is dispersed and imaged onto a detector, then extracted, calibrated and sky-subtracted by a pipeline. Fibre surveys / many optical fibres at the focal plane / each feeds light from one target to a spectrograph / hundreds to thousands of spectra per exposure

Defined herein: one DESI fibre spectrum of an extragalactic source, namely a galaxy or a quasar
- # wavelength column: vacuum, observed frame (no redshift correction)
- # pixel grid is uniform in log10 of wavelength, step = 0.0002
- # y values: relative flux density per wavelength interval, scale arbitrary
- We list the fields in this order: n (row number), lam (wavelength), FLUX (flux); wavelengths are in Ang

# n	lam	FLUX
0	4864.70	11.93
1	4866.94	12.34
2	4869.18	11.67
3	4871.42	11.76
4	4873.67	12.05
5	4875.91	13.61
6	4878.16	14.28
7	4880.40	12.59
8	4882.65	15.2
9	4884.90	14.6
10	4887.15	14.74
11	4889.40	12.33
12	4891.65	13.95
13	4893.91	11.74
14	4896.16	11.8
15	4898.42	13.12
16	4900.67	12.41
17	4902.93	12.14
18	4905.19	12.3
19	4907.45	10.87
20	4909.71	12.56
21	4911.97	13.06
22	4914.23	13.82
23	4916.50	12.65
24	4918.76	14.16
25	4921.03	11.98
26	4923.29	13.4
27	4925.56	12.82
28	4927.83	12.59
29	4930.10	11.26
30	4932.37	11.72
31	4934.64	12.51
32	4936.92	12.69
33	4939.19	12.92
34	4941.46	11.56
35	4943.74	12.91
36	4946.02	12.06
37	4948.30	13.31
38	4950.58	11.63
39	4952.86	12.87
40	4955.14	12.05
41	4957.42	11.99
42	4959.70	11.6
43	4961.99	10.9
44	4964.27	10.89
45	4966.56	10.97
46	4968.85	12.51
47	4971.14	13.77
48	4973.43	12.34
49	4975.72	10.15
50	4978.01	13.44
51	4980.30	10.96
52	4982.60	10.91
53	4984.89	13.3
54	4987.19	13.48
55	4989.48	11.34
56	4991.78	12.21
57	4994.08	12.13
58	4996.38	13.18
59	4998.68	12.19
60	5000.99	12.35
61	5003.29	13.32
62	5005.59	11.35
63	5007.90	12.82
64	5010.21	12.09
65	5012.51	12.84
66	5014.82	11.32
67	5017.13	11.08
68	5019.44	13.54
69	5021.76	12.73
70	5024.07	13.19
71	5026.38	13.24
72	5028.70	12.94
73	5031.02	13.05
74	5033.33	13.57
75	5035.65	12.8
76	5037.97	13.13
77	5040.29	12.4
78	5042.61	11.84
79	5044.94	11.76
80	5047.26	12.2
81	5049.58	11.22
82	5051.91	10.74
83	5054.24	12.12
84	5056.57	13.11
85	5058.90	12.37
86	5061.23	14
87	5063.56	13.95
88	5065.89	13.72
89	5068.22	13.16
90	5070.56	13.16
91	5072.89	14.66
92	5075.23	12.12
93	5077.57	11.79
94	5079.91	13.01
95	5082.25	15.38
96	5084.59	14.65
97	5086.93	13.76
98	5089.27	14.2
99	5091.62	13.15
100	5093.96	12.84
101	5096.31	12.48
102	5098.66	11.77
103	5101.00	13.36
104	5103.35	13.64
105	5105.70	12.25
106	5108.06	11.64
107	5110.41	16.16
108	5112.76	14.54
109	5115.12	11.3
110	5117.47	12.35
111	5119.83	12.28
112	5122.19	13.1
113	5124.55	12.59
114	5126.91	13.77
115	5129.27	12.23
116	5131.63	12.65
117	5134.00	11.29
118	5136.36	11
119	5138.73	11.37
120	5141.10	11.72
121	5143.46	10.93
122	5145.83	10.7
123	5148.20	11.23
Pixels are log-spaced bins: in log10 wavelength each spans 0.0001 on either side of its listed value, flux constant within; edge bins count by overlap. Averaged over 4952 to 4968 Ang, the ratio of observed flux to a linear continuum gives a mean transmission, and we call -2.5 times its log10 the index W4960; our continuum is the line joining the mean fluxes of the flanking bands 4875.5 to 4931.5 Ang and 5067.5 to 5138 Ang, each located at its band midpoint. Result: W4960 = 0.12 mag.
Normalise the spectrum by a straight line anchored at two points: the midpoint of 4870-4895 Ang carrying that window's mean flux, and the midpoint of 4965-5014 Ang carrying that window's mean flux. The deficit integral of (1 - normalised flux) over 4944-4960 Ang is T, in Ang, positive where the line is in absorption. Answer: 0.44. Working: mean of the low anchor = 13.3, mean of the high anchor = 12.3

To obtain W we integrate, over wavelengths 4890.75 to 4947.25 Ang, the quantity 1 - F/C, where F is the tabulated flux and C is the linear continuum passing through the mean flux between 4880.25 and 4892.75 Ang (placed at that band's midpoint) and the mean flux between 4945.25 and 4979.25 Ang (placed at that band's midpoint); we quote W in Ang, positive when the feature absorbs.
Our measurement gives 2.7 Ang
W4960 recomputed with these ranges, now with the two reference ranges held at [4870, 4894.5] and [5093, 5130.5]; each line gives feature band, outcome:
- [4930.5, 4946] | 0.08 mag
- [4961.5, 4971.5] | 0.13 mag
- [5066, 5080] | 0.00 mag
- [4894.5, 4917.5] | 0.07 mag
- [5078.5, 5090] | -0.10 mag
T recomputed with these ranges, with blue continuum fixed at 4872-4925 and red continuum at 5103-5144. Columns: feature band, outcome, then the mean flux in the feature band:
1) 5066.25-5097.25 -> -2.08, 13.4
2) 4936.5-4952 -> 0.55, 12.4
